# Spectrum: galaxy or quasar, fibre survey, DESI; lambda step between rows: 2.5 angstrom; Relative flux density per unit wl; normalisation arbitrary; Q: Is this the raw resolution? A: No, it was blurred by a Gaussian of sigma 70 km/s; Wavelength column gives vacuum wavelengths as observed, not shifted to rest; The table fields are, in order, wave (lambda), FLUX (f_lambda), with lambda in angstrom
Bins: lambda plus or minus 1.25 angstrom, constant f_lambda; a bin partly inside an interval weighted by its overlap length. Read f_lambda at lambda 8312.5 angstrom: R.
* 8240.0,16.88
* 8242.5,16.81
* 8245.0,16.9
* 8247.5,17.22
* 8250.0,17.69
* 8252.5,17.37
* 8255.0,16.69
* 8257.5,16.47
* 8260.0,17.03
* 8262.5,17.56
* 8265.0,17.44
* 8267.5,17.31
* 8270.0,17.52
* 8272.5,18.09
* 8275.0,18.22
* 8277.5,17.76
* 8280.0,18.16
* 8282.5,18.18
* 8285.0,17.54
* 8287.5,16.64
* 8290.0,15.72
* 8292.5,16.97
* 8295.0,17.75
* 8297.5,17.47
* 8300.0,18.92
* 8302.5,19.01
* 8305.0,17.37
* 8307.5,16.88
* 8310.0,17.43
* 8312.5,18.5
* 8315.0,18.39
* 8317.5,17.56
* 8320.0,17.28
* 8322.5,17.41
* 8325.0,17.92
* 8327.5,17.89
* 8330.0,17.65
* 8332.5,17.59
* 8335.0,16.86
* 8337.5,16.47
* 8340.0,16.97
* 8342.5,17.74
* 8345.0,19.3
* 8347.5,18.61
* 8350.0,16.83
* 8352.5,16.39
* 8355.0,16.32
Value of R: 18.5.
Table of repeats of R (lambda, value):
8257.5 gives 16.47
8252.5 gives 17.37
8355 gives 16.32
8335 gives 16.86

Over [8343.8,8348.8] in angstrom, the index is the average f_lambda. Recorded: 18.9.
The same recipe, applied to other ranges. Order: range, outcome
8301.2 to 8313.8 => 17.8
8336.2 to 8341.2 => 16.7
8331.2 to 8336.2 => 17.2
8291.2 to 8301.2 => 17.8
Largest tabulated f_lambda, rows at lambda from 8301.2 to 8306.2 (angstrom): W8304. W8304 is 19.01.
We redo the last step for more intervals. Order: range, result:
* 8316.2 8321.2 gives 17.56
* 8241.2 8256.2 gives 17.69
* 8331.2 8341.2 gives 17.59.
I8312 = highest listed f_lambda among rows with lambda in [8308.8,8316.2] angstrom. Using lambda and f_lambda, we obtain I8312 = 18.5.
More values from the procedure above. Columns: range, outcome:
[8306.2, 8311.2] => 17.43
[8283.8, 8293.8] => 17.54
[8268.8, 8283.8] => 18.22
